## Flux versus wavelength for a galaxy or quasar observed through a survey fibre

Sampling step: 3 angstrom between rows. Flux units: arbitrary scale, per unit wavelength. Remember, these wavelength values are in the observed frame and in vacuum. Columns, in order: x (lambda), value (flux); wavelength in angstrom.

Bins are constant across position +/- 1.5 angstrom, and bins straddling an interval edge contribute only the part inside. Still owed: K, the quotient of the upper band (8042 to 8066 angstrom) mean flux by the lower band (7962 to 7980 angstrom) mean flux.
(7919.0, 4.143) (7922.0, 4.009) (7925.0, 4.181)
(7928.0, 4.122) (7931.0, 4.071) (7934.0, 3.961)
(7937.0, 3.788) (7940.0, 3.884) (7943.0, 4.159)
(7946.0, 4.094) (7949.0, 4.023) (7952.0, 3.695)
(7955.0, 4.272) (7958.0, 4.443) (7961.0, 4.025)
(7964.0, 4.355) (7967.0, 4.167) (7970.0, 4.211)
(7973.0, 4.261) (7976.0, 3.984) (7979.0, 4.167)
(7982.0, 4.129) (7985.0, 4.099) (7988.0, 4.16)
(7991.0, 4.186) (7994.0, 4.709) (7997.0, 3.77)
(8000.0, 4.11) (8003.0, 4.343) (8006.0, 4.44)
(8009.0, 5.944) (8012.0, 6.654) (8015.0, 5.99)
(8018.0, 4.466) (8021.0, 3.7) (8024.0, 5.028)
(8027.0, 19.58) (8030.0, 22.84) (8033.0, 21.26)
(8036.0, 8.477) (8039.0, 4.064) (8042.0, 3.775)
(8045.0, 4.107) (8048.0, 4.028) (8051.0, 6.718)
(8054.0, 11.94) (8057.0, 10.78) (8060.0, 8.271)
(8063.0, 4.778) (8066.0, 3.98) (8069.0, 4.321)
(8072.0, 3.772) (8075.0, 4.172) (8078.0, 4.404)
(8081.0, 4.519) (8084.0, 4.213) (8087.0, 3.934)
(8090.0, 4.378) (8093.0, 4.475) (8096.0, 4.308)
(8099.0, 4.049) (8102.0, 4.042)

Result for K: 1.63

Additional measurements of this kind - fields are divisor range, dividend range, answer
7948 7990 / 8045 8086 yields 1.39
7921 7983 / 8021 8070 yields 2.17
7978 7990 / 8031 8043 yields 2.46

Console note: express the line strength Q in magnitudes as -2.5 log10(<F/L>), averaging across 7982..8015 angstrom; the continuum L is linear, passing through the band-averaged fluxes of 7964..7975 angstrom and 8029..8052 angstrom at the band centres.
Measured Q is 0.316 mag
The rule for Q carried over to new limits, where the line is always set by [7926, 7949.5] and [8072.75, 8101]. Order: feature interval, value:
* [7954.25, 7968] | -0.05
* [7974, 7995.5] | -0.03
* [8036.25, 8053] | -0.20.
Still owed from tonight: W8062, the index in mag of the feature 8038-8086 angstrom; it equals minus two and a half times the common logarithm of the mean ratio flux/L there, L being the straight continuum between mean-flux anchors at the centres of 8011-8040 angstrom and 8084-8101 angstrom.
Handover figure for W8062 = 0.25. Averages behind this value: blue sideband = 10.4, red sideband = 4.22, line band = 5.49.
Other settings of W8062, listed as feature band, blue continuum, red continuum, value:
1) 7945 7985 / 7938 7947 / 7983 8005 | -0.009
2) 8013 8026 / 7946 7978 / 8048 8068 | 0.124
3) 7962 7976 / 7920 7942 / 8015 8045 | 0.425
